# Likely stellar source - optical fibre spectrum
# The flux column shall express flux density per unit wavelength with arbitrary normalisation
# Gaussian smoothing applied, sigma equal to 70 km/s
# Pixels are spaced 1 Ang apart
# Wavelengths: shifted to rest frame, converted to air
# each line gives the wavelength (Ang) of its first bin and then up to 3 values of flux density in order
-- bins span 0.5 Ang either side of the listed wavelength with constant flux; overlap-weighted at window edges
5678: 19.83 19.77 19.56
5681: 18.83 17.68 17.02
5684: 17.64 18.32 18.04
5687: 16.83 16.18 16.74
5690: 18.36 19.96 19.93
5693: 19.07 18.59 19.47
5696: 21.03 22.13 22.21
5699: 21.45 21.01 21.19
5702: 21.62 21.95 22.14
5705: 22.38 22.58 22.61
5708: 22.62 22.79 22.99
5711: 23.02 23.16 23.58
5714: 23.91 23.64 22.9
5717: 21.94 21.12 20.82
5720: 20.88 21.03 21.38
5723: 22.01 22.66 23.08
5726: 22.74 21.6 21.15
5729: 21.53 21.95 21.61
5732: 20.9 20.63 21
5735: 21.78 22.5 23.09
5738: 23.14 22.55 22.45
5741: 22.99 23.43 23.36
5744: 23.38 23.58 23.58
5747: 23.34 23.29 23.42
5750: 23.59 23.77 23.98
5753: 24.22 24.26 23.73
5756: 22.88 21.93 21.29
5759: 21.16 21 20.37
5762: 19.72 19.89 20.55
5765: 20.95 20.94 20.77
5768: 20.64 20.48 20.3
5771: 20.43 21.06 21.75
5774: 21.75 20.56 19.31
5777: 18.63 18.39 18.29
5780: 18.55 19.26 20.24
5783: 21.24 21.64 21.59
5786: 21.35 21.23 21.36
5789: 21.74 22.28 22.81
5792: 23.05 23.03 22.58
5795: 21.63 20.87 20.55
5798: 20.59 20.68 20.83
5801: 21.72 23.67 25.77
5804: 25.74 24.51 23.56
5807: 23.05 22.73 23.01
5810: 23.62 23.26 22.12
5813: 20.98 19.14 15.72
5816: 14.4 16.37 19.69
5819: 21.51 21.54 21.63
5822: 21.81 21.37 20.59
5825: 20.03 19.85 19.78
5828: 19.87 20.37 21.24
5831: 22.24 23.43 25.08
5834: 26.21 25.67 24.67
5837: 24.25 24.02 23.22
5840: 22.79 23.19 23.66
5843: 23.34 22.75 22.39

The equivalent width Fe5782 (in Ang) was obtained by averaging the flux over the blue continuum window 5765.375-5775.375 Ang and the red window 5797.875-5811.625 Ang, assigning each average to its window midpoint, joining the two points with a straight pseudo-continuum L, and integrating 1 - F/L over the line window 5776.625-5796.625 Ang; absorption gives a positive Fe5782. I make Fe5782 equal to 0.9 Ang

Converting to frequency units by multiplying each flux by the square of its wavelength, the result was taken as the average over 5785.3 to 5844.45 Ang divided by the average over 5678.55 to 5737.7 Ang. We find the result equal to 1.09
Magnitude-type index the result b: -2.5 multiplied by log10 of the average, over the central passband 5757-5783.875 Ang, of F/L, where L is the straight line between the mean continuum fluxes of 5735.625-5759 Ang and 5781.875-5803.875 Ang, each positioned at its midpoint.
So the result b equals 0.11 mag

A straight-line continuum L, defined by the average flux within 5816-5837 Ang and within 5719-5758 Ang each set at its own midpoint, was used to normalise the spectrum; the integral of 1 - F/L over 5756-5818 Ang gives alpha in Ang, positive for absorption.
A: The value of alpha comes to 2.52 Ang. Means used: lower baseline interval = 22.5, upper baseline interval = 21.5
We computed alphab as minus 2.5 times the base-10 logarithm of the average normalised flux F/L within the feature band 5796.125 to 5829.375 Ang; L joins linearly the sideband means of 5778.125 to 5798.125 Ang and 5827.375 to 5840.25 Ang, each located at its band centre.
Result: 0.053 mag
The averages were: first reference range 21.2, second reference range 23.3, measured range 21.2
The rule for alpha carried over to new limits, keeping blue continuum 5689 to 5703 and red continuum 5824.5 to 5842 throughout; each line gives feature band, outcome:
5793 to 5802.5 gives 0.25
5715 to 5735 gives -0.77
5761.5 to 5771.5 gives 0.52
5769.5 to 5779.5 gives 0.77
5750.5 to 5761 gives -0.64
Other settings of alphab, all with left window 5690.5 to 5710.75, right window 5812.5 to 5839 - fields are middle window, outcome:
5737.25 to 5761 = -0.08 mag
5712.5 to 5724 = -0.04 mag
